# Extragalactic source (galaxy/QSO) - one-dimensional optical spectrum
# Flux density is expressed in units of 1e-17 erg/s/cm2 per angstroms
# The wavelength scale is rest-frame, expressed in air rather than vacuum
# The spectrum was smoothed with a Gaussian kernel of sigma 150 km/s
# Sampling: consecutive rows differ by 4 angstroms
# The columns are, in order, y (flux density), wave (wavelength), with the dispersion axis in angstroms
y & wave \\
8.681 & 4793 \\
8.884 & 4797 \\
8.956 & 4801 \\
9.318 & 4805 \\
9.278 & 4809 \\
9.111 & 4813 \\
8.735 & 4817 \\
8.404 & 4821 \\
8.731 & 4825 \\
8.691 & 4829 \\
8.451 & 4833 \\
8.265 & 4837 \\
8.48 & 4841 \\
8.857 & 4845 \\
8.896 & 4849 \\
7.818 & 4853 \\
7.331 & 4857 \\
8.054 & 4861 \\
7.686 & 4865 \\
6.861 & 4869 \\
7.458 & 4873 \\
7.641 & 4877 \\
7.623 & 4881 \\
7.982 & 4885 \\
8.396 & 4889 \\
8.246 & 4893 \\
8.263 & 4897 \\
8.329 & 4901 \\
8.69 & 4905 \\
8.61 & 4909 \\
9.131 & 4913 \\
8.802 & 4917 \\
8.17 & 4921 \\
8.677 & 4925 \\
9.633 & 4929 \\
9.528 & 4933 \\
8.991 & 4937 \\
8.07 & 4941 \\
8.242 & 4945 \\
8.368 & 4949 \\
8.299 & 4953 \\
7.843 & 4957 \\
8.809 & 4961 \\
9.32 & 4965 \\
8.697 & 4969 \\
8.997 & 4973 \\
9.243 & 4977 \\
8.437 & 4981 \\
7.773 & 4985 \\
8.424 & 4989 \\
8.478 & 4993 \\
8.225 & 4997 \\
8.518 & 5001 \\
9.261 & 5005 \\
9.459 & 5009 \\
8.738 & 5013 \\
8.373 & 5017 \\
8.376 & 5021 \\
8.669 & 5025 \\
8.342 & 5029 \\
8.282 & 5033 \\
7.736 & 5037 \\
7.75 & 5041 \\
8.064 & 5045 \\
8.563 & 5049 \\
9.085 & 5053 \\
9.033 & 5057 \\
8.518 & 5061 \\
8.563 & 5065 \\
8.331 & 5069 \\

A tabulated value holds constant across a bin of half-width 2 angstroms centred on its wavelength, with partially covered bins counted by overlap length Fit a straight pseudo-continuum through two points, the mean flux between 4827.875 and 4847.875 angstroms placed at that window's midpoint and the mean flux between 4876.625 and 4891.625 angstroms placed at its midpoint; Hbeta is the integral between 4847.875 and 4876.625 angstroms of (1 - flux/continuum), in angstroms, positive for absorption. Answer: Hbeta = 1.9 angstroms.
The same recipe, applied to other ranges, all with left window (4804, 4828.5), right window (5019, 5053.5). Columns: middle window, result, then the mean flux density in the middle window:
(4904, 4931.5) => -0.7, 8.83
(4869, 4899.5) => 2.9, 7.88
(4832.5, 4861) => 1.7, 8.27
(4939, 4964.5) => 0.6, 8.33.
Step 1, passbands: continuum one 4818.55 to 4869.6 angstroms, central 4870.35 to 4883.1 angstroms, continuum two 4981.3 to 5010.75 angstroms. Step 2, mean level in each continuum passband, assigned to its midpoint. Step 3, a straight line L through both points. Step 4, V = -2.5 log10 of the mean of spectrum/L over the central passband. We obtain 0.105 mag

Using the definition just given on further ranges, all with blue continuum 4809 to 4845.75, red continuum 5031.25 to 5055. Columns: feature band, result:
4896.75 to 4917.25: -0.02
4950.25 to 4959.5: 0.04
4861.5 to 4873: 0.16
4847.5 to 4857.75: 0.07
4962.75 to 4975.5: -0.08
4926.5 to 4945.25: -0.06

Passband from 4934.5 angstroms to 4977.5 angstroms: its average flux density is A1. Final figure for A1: 8.61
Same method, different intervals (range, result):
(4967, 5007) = 8.61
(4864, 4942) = 8.35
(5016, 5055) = 8.32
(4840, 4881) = 7.88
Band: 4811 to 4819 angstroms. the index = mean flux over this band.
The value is 8.92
